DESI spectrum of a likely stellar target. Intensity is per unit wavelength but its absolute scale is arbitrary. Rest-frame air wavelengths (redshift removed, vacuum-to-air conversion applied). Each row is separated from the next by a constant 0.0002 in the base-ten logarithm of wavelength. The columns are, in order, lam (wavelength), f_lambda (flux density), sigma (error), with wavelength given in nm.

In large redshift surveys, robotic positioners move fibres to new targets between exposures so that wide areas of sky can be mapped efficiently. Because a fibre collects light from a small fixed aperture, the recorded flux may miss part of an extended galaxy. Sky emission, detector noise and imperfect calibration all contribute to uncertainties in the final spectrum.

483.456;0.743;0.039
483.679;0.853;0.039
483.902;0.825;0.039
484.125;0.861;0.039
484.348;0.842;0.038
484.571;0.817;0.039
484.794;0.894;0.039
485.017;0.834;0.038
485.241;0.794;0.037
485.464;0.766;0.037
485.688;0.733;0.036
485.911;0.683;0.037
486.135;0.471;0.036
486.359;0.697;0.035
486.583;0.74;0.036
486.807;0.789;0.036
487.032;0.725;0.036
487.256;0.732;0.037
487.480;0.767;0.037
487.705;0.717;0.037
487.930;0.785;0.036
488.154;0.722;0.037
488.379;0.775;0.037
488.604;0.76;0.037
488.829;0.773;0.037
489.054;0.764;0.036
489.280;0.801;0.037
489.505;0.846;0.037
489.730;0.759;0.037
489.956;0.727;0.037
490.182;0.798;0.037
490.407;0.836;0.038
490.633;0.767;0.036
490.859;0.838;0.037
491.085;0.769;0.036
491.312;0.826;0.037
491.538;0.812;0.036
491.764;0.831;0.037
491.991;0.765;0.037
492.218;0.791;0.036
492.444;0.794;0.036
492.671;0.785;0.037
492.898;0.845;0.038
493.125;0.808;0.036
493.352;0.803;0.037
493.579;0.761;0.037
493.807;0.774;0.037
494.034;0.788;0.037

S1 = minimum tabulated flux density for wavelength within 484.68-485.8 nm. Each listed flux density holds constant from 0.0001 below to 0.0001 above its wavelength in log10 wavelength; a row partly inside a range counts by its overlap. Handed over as 0.733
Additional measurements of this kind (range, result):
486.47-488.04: 0.717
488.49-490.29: 0.727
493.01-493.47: 0.803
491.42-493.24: 0.765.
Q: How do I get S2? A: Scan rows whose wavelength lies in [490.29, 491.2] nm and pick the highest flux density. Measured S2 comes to 0.838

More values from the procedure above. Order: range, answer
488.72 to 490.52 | 0.846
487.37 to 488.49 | 0.785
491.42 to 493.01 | 0.845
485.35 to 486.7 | 0.766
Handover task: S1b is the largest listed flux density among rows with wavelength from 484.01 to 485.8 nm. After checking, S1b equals 0.894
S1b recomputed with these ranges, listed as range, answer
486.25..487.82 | 0.789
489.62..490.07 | 0.759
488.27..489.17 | 0.775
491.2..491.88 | 0.831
